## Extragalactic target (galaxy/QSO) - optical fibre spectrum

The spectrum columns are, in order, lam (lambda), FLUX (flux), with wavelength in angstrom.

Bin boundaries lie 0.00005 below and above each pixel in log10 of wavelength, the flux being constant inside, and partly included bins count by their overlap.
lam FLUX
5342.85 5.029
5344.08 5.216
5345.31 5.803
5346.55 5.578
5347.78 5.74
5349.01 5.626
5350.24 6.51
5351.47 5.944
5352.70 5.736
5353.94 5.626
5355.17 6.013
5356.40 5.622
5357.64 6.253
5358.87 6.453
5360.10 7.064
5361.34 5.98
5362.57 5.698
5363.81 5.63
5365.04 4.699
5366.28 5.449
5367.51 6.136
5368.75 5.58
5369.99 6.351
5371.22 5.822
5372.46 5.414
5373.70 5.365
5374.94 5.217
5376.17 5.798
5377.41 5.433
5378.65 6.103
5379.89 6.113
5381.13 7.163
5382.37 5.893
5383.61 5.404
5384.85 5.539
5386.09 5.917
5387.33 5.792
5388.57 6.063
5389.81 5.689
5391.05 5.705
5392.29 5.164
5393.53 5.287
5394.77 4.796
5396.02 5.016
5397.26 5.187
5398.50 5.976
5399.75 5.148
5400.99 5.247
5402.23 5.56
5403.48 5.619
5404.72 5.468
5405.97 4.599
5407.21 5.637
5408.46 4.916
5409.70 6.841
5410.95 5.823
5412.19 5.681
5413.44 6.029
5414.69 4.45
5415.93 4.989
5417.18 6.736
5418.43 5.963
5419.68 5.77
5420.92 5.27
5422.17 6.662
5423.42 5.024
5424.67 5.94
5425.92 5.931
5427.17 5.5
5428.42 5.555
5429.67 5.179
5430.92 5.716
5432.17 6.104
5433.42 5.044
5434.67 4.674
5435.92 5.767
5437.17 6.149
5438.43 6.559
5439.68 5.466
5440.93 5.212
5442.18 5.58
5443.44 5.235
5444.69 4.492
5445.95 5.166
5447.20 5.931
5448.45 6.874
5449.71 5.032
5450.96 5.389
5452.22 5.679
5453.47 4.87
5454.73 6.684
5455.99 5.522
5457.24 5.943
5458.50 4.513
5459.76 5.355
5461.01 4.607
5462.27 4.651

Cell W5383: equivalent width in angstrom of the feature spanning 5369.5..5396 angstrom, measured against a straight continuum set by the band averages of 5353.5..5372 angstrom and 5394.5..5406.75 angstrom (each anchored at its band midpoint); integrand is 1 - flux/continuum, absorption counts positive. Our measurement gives -0.61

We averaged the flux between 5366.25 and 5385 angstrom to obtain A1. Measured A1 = 5.82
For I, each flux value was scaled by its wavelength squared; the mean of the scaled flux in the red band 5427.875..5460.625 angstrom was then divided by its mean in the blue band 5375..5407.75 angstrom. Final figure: 1.0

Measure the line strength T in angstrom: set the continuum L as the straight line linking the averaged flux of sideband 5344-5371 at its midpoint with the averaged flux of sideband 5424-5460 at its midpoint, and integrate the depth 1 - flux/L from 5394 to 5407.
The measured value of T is 1.0 angstrom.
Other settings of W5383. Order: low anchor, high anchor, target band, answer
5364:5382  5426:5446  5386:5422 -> 0.5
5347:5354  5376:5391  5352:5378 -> 0.5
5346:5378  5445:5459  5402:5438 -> 0.3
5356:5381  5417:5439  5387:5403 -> 1.0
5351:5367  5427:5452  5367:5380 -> 0.1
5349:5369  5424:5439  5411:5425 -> 0.1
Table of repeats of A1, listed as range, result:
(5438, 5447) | 5.39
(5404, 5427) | 5.65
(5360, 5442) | 5.64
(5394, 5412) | 5.42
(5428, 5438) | 5.54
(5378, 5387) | 6.01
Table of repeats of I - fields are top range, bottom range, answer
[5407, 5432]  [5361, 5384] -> 1.01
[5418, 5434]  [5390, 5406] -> 1.07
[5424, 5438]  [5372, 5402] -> 1.02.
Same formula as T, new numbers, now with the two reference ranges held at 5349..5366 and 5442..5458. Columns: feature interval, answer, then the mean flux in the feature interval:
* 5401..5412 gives 0.35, 5.55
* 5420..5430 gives 0.01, 5.65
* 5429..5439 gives -0.04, 5.64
